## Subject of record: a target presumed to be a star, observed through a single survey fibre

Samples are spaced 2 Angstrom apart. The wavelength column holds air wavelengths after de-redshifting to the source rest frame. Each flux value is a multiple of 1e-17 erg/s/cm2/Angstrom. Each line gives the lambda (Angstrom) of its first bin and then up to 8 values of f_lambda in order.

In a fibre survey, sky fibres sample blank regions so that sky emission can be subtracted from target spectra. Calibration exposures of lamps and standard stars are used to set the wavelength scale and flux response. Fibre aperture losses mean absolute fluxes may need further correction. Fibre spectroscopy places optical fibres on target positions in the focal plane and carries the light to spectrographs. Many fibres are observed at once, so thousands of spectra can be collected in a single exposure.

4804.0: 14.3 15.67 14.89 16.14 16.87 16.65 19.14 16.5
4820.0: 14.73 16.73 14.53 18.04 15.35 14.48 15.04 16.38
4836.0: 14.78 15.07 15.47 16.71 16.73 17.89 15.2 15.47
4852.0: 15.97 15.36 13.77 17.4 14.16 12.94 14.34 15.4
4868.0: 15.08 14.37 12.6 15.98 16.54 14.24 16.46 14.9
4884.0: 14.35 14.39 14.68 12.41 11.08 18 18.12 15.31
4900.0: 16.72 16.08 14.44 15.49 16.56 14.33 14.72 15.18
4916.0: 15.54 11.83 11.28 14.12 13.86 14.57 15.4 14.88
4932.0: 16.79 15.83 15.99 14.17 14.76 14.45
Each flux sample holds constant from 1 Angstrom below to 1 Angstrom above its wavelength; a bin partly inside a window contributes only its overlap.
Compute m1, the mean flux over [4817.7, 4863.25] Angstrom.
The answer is 15.6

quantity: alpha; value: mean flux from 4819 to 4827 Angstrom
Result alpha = 16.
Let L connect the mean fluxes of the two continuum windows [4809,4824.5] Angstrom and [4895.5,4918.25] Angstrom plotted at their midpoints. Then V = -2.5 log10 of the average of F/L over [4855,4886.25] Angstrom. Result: 0.07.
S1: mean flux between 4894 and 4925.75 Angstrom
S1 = 15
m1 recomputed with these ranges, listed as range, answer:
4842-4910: 15.2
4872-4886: 15.1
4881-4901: 15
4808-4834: 16.1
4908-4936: 14.6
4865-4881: 15.1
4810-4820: 16.9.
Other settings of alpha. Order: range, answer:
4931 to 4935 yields 16.3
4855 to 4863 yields 14.6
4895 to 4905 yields 16.1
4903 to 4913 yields 15.1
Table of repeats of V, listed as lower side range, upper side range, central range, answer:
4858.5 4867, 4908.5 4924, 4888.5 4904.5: -0.09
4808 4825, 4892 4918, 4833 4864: 0.04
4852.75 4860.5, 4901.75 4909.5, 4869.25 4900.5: 0.03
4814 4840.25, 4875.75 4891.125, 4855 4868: 0.03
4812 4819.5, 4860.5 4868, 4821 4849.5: 0.01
